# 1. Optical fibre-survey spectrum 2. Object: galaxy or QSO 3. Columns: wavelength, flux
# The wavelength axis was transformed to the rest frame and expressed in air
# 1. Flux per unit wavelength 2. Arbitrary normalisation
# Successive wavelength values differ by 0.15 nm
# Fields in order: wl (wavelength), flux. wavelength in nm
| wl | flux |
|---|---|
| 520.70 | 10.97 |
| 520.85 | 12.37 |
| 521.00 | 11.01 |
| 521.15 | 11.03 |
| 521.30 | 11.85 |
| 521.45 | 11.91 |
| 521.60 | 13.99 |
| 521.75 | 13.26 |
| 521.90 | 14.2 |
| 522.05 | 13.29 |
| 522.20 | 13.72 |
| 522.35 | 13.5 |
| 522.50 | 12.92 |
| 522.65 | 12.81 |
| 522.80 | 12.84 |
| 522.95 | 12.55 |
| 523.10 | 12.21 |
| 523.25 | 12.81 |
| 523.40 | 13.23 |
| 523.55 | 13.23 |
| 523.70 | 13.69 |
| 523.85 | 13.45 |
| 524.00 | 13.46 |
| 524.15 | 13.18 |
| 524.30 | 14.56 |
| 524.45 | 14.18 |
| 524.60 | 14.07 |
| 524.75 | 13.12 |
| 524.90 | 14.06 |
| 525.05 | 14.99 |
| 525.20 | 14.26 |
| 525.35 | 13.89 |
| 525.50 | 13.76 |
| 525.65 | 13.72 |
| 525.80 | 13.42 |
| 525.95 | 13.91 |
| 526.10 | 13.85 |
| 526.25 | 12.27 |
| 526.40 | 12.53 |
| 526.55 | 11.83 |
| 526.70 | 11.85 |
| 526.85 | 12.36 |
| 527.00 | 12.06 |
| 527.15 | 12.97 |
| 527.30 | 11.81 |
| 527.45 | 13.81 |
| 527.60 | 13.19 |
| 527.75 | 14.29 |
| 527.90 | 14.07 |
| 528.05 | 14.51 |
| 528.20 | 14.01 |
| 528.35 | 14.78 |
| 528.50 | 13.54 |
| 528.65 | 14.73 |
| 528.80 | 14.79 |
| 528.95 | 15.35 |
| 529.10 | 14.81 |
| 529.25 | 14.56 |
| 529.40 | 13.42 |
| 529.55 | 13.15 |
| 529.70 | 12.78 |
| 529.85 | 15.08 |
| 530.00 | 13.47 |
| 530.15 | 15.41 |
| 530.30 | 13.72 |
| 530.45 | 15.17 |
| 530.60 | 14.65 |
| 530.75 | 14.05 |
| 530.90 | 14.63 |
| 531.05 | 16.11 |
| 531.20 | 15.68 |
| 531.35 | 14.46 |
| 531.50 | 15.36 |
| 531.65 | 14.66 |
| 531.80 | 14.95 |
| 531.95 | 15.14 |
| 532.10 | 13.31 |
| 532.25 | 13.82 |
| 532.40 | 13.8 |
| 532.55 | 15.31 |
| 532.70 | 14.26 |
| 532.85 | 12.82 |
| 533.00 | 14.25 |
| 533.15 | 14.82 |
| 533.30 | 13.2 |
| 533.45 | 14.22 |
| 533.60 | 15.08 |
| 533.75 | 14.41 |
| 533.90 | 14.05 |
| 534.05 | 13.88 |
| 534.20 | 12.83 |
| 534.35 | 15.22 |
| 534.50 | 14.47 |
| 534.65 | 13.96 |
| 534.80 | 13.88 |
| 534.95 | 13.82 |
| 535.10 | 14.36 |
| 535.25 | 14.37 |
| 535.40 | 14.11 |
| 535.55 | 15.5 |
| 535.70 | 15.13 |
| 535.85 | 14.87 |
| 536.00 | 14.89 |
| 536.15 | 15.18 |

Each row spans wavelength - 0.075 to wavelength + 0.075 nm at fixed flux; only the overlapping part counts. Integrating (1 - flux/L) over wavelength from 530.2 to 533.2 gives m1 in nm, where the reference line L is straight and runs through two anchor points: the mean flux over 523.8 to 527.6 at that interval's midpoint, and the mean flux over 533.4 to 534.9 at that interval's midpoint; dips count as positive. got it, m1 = -0.13 nm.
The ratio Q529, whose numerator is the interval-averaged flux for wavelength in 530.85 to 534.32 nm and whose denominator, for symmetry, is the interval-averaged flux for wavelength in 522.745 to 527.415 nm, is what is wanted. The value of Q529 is 1.09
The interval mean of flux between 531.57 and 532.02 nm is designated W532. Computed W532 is 14.9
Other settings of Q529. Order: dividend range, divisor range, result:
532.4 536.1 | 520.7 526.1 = 1.08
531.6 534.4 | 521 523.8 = 1.10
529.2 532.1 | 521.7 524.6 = 1.09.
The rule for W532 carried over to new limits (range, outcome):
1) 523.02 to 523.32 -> 12.5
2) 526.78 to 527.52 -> 12.6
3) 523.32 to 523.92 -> 13.4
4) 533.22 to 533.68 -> 14.2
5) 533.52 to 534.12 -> 14.4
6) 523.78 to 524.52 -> 13.8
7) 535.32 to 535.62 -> 14.8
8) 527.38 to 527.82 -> 13.8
